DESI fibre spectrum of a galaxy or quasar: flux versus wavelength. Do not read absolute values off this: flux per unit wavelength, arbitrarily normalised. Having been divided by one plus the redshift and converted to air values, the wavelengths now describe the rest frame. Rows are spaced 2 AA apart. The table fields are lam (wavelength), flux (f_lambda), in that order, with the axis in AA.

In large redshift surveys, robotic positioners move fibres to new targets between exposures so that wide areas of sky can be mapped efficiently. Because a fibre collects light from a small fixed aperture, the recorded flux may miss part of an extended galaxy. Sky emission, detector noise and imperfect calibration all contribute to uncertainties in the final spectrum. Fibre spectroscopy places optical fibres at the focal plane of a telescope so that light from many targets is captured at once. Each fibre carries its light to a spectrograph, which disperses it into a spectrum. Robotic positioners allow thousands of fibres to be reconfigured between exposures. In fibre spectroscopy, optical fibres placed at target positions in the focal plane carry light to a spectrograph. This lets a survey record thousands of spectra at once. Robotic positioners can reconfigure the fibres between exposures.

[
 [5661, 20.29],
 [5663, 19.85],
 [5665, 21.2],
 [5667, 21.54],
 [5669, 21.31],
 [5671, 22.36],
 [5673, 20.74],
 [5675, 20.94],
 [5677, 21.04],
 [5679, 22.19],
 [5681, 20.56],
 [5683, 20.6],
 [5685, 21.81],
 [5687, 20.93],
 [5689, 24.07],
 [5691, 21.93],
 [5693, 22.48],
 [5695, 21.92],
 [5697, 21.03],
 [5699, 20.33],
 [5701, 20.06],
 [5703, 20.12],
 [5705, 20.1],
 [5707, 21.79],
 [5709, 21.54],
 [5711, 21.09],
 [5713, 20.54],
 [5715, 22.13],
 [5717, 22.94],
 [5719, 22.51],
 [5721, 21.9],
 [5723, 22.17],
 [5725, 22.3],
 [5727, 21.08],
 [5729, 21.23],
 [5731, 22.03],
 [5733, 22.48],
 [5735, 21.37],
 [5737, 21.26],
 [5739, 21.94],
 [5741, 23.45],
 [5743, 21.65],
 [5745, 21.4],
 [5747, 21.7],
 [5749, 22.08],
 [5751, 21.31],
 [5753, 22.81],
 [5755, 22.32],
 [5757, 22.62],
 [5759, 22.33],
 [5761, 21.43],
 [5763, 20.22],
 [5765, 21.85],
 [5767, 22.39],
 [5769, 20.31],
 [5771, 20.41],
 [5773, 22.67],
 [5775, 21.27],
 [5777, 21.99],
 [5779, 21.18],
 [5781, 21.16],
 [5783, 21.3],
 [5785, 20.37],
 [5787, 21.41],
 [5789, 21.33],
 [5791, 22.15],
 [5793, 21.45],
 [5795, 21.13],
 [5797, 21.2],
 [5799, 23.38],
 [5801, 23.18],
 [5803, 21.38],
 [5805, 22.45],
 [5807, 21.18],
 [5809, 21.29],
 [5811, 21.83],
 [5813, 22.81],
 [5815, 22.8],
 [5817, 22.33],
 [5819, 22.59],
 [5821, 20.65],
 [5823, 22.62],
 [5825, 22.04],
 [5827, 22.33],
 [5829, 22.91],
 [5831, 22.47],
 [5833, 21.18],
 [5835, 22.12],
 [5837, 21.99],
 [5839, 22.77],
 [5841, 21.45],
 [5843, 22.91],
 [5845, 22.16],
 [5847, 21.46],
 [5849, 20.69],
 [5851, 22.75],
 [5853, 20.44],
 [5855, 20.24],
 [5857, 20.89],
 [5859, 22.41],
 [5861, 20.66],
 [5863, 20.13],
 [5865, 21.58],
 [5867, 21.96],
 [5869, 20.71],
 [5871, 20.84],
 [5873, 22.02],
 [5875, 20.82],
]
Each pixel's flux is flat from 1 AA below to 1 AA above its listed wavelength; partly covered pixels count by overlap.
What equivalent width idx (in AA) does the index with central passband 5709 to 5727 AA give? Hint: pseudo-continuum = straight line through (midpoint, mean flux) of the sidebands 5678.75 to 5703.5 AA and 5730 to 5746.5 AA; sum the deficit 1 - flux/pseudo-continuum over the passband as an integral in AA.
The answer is -0.1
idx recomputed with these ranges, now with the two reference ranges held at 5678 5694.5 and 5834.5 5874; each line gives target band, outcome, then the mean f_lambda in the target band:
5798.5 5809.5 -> -0.3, 22.1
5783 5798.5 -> 0.2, 21.4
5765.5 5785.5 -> 0.3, 21.3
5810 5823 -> -0.4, 22.2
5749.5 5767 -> -0.2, 21.9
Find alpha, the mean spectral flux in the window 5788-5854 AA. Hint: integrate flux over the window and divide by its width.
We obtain 22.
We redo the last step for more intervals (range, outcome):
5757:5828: 21.7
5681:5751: 21.6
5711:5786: 21.7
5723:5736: 21.8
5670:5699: 21.6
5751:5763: 22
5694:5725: 21.4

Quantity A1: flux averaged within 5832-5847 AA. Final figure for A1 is 22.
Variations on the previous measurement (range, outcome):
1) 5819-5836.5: 22.1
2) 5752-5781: 21.7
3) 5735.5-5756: 22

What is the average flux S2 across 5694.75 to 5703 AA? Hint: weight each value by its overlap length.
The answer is 20.6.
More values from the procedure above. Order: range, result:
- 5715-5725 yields 22.3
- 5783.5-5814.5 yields 21.8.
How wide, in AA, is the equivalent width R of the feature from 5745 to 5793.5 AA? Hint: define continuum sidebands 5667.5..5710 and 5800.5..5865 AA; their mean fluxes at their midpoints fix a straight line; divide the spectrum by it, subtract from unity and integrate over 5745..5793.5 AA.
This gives 0.1 AA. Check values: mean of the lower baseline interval 21.3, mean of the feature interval 21.6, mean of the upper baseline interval 21.8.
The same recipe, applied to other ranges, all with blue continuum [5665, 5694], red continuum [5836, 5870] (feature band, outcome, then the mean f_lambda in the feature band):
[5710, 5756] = -0.73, 21.9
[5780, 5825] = -0.64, 21.8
